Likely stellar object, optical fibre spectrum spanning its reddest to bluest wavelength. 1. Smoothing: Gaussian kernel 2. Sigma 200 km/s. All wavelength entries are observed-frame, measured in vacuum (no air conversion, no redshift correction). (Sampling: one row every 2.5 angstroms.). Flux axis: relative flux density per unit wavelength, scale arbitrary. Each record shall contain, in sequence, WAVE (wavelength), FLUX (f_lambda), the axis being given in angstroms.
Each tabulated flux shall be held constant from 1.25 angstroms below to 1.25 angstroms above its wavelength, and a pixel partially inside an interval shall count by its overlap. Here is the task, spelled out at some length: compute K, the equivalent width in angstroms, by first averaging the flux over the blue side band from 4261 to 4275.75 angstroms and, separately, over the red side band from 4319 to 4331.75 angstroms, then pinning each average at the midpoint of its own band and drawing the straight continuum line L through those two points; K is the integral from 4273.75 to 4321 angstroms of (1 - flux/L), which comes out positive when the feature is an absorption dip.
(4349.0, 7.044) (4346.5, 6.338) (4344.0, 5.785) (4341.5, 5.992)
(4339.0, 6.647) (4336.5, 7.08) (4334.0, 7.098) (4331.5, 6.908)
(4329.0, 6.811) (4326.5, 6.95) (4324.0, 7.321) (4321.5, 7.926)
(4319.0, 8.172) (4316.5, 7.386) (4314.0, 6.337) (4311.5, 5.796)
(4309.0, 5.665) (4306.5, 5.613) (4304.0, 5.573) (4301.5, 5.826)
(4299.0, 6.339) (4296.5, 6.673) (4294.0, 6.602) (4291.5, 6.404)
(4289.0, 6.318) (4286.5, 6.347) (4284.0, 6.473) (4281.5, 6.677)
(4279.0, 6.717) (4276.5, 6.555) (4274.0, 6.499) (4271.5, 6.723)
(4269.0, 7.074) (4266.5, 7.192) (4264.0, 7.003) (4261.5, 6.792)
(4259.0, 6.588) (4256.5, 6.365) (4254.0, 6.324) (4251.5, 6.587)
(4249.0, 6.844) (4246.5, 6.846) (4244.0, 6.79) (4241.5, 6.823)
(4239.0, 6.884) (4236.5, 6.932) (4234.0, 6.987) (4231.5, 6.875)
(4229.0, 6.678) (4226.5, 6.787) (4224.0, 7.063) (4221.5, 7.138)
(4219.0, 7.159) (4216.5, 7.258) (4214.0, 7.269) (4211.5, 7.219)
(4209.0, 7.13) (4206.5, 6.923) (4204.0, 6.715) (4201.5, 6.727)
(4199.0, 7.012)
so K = 4.3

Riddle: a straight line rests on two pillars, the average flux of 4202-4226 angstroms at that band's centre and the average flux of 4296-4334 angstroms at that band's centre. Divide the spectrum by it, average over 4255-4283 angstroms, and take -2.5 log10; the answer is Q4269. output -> 0.02 mag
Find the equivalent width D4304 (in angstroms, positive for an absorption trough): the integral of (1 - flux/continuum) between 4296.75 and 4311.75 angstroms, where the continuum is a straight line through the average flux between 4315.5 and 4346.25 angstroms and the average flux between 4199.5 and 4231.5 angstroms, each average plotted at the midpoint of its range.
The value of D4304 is 2.42 angstroms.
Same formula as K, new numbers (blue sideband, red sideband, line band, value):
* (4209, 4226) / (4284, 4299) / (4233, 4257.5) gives 0.6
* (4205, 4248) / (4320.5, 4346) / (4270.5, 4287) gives 0.8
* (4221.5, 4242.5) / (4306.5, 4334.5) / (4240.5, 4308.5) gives 3.5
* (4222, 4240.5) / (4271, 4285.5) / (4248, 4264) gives 0.3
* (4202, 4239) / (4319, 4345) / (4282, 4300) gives 1.3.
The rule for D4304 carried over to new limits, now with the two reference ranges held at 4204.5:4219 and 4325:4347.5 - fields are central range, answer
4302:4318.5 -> 1.45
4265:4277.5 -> 0.14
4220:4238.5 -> 0.37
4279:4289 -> 0.50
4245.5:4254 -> 0.35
